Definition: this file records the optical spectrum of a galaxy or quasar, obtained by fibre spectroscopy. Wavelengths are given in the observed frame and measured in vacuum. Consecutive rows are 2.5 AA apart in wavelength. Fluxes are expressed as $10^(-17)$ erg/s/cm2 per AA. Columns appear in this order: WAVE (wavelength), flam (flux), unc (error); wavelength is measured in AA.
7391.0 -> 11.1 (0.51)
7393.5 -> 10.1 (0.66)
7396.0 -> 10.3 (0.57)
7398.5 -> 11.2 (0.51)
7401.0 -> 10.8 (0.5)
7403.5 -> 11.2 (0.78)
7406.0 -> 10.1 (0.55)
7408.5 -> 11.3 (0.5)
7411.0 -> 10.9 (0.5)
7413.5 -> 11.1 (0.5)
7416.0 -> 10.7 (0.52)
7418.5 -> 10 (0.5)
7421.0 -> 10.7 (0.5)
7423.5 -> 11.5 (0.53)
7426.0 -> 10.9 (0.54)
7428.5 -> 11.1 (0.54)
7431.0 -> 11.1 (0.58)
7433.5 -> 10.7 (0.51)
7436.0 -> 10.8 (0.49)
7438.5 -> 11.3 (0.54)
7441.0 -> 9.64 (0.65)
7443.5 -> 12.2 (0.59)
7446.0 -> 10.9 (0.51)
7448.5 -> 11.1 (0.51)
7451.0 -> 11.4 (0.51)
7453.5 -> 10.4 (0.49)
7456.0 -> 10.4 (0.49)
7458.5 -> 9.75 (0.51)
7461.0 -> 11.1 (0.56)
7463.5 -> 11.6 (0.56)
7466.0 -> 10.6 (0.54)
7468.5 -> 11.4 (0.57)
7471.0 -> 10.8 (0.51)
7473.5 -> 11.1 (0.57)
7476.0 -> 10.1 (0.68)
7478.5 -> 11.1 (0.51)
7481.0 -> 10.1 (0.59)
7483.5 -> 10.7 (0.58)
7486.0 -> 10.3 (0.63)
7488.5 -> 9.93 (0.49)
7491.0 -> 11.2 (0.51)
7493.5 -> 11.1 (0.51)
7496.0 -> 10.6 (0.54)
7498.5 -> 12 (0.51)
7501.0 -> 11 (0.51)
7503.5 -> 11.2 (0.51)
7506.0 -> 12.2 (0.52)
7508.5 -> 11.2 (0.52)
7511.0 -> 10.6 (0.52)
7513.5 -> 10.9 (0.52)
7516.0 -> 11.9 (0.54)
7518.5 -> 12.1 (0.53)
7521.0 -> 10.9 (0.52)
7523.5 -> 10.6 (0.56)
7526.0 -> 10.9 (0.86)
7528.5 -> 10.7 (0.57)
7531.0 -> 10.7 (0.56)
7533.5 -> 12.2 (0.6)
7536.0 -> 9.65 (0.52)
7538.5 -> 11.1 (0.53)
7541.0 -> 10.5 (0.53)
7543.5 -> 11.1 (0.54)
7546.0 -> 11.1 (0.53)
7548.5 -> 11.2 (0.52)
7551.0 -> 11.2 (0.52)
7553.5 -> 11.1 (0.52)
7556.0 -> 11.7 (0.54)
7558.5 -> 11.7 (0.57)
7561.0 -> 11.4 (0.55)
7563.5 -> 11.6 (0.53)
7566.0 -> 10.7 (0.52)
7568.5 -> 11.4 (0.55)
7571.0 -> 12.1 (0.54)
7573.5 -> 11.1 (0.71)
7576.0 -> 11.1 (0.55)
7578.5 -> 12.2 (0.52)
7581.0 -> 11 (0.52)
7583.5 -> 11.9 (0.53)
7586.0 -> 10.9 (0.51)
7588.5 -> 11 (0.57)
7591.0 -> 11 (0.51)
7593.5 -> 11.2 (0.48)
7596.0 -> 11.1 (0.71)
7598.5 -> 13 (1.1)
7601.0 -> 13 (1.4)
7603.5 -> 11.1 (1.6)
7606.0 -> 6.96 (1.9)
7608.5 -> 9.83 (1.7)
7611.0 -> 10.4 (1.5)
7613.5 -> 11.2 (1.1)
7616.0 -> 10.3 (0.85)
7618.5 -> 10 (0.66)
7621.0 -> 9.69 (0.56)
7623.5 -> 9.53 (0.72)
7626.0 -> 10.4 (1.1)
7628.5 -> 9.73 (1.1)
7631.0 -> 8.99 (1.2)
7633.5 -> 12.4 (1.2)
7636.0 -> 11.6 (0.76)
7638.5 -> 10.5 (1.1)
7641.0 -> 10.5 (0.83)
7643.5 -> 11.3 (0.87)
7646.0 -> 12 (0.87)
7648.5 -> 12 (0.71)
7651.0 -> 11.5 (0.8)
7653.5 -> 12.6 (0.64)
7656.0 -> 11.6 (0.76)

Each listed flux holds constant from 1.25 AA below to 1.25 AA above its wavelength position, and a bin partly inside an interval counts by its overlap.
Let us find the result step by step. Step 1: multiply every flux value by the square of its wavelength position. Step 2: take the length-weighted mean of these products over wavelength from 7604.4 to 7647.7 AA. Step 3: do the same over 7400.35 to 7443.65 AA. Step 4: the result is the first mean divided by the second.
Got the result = 1.0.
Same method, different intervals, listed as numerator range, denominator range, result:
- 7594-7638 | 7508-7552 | 0.98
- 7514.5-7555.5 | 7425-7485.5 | 1.04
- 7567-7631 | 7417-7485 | 1.04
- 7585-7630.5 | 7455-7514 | 1.00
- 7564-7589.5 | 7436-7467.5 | 1.08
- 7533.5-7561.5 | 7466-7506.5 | 1.04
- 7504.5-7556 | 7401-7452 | 1.05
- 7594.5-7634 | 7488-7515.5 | 0.97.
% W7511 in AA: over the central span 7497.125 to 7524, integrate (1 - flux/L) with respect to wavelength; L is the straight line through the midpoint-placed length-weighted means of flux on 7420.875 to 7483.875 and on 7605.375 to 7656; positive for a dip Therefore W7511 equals -1.37 AA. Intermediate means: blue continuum 10.9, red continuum 10.6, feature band 11.3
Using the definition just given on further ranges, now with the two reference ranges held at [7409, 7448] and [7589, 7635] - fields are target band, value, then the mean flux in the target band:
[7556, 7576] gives -1.46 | 11.4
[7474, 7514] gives -0.39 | 10.9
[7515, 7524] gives -0.58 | 11.4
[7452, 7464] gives 0.28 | 10.6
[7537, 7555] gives -0.58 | 11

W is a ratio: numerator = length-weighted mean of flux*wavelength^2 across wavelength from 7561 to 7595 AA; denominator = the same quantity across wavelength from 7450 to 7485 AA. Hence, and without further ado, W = 1.09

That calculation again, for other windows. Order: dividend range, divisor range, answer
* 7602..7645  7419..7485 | 0.99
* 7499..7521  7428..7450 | 1.06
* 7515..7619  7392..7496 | 1.06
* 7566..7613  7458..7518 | 1.04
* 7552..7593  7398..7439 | 1.09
